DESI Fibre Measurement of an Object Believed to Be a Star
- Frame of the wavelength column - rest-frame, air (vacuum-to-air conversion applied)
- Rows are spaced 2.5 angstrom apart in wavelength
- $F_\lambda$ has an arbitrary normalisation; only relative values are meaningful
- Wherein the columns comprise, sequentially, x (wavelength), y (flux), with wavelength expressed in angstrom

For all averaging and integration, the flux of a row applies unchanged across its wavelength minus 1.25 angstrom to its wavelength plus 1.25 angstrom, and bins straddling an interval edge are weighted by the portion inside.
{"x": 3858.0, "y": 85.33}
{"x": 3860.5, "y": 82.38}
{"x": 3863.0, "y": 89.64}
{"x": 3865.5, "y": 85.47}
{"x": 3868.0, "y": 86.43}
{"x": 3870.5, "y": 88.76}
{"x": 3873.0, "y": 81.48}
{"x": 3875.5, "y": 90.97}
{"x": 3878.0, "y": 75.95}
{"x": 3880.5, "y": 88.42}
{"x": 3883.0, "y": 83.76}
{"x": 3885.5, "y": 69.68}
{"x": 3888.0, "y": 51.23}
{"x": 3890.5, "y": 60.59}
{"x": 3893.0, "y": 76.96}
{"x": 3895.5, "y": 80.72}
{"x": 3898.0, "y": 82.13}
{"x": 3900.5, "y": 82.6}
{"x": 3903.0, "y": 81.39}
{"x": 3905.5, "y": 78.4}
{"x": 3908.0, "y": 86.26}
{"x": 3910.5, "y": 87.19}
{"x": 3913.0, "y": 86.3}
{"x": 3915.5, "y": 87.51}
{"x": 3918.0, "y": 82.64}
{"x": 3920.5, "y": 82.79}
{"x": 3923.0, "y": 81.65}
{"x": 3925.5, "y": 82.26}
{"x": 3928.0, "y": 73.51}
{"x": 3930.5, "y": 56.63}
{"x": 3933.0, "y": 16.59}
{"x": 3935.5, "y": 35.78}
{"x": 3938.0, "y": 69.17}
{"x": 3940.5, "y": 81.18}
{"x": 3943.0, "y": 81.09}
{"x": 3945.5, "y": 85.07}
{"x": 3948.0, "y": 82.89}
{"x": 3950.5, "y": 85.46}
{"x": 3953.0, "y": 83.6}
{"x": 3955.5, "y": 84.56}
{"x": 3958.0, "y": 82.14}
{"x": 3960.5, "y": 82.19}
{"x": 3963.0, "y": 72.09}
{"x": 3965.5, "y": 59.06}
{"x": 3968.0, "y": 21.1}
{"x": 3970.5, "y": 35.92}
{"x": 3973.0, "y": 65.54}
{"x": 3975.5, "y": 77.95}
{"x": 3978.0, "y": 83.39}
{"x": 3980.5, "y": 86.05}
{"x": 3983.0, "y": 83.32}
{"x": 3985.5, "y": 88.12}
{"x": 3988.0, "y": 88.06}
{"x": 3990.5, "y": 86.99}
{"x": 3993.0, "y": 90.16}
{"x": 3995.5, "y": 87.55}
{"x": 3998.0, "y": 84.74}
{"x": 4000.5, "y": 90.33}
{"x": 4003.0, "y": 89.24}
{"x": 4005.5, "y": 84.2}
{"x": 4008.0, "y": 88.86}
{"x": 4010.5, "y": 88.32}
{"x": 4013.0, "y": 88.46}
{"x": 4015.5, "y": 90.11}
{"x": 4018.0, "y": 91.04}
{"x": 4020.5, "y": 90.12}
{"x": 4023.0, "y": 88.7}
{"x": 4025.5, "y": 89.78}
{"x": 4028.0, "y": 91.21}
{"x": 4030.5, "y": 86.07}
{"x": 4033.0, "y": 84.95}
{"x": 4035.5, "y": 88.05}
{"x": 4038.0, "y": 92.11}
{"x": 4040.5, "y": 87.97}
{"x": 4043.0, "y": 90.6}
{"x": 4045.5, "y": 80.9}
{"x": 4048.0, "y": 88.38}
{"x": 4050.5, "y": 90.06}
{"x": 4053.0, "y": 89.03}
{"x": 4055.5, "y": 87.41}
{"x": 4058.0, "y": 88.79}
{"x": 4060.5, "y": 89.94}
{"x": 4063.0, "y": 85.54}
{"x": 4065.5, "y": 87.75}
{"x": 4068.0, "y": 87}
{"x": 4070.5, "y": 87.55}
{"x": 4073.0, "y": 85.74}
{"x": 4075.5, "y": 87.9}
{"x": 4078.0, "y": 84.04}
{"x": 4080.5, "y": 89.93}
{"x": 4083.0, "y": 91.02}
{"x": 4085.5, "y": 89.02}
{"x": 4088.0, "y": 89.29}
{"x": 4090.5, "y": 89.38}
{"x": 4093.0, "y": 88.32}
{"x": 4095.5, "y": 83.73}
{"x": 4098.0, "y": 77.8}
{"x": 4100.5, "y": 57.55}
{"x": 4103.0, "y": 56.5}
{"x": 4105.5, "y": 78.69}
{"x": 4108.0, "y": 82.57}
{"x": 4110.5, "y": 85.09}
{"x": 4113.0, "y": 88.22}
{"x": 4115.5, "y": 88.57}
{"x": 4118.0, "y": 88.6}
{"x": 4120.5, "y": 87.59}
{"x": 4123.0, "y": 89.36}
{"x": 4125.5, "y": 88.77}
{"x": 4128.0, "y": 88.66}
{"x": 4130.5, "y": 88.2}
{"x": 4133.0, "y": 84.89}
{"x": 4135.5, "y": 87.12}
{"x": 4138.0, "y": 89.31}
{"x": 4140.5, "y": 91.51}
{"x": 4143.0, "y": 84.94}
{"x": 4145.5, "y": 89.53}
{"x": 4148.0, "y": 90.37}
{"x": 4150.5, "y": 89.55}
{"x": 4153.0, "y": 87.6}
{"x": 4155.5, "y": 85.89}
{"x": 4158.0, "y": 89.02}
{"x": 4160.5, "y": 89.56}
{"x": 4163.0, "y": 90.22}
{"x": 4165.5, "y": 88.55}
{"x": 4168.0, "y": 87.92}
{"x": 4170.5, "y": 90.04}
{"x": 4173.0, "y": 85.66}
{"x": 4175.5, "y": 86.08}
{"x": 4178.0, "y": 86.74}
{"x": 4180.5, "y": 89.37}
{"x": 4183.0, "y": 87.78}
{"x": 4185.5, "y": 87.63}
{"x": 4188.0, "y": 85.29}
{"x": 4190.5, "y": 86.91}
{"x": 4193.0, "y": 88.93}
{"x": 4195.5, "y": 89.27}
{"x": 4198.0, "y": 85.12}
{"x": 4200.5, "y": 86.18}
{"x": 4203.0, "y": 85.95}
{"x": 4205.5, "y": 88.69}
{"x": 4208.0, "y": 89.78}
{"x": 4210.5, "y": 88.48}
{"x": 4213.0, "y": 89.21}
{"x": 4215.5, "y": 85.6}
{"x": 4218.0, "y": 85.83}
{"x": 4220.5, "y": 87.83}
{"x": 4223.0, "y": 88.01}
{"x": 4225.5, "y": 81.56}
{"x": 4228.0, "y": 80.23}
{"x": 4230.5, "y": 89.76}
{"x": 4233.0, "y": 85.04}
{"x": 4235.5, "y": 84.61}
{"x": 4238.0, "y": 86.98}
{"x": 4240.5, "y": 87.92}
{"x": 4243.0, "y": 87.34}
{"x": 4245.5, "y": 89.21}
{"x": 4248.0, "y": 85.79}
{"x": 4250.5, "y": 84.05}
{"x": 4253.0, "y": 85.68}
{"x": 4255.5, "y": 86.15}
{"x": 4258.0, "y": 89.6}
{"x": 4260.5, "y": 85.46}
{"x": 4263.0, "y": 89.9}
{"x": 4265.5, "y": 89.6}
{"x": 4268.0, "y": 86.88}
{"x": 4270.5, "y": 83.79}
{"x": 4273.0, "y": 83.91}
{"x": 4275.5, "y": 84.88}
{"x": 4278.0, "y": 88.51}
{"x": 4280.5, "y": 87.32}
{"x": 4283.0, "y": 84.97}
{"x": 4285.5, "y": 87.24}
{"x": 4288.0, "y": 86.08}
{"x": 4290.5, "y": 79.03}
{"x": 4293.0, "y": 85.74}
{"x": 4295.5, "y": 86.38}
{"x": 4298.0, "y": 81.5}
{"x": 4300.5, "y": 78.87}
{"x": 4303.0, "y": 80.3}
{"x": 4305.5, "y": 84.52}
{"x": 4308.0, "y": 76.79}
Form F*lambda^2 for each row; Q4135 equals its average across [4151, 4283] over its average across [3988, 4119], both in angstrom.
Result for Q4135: 1.1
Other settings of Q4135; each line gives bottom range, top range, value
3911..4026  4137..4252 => 1.25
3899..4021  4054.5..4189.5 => 1.20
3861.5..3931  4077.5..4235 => 1.22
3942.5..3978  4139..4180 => 1.36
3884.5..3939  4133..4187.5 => 1.38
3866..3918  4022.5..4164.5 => 1.19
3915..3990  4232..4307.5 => 1.37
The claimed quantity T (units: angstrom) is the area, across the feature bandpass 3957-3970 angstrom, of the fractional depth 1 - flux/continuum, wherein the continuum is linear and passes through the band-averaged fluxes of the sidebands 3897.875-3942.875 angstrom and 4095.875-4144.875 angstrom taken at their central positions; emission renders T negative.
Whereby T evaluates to 2.5 angstrom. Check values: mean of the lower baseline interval 74.1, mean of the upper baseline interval 83.5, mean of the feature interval 61.4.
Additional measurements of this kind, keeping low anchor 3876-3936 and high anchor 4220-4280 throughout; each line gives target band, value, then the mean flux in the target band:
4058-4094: -3.5 angstrom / 88.1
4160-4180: -1.1 angstrom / 88.1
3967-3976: 3.3 angstrom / 48.6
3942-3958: -1.6 angstrom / 83.7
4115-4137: -1.6 angstrom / 88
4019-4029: -1.5 angstrom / 89.9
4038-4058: -2.2 angstrom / 88.1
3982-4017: -4.5 angstrom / 87.8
